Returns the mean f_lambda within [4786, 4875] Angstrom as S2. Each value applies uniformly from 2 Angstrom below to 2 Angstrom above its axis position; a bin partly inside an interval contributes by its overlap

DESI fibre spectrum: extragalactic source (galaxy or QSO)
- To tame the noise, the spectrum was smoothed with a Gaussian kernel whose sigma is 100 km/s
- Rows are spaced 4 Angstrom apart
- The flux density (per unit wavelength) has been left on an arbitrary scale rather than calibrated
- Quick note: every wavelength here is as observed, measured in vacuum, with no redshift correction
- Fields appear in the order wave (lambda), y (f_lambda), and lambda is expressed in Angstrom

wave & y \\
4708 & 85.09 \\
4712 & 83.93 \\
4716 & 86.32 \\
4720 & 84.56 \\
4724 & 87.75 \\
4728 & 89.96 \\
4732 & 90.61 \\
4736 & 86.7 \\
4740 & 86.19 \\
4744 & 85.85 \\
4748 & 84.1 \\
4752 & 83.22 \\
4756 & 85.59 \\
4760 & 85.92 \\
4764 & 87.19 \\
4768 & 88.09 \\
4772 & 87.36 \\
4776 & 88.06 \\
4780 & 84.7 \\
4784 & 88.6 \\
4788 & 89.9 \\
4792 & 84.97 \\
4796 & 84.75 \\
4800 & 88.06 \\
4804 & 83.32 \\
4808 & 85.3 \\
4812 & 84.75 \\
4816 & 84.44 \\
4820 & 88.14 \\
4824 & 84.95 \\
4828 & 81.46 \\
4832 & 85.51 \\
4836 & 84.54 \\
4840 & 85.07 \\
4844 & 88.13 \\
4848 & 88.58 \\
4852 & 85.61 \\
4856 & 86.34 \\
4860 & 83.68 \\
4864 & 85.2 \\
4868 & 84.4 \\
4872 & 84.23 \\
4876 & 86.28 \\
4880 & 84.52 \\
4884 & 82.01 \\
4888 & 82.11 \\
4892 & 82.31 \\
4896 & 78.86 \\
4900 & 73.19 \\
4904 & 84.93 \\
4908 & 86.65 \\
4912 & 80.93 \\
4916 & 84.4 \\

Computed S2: 85.5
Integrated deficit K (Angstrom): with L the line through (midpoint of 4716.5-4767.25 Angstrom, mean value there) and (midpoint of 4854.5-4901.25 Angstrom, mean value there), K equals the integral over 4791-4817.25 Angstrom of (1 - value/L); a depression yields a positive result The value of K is -0.1 Angstrom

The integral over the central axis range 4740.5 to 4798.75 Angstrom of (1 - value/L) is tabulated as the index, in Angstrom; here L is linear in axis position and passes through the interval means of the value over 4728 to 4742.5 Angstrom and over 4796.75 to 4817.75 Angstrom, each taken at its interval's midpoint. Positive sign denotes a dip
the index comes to 0.2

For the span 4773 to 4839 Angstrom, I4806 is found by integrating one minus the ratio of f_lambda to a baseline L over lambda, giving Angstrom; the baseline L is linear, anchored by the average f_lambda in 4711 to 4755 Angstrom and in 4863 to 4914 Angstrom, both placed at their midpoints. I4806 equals -0.9 Angstrom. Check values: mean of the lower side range 86.3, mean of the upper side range 82.7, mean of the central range 85.7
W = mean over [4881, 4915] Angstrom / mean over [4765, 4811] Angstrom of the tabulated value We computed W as 0.94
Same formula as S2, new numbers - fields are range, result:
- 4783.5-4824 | 86.1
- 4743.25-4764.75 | 85.2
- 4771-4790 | 87.7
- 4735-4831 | 85.9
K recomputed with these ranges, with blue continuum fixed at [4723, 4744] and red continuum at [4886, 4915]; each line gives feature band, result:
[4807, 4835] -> -0.12 Angstrom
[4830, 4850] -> -0.61 Angstrom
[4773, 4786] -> -0.14 Angstrom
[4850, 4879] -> -0.79 Angstrom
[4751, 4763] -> 0.26 Angstrom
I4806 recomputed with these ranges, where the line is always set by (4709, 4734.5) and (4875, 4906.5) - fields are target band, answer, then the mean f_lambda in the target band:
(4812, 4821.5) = -0.2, 85.9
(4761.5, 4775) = -0.3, 87.5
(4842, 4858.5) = -0.8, 87.1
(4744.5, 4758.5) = 0.3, 84.5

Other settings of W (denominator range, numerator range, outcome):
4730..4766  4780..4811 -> 1.00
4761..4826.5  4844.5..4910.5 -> 0.97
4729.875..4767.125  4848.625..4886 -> 0.98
